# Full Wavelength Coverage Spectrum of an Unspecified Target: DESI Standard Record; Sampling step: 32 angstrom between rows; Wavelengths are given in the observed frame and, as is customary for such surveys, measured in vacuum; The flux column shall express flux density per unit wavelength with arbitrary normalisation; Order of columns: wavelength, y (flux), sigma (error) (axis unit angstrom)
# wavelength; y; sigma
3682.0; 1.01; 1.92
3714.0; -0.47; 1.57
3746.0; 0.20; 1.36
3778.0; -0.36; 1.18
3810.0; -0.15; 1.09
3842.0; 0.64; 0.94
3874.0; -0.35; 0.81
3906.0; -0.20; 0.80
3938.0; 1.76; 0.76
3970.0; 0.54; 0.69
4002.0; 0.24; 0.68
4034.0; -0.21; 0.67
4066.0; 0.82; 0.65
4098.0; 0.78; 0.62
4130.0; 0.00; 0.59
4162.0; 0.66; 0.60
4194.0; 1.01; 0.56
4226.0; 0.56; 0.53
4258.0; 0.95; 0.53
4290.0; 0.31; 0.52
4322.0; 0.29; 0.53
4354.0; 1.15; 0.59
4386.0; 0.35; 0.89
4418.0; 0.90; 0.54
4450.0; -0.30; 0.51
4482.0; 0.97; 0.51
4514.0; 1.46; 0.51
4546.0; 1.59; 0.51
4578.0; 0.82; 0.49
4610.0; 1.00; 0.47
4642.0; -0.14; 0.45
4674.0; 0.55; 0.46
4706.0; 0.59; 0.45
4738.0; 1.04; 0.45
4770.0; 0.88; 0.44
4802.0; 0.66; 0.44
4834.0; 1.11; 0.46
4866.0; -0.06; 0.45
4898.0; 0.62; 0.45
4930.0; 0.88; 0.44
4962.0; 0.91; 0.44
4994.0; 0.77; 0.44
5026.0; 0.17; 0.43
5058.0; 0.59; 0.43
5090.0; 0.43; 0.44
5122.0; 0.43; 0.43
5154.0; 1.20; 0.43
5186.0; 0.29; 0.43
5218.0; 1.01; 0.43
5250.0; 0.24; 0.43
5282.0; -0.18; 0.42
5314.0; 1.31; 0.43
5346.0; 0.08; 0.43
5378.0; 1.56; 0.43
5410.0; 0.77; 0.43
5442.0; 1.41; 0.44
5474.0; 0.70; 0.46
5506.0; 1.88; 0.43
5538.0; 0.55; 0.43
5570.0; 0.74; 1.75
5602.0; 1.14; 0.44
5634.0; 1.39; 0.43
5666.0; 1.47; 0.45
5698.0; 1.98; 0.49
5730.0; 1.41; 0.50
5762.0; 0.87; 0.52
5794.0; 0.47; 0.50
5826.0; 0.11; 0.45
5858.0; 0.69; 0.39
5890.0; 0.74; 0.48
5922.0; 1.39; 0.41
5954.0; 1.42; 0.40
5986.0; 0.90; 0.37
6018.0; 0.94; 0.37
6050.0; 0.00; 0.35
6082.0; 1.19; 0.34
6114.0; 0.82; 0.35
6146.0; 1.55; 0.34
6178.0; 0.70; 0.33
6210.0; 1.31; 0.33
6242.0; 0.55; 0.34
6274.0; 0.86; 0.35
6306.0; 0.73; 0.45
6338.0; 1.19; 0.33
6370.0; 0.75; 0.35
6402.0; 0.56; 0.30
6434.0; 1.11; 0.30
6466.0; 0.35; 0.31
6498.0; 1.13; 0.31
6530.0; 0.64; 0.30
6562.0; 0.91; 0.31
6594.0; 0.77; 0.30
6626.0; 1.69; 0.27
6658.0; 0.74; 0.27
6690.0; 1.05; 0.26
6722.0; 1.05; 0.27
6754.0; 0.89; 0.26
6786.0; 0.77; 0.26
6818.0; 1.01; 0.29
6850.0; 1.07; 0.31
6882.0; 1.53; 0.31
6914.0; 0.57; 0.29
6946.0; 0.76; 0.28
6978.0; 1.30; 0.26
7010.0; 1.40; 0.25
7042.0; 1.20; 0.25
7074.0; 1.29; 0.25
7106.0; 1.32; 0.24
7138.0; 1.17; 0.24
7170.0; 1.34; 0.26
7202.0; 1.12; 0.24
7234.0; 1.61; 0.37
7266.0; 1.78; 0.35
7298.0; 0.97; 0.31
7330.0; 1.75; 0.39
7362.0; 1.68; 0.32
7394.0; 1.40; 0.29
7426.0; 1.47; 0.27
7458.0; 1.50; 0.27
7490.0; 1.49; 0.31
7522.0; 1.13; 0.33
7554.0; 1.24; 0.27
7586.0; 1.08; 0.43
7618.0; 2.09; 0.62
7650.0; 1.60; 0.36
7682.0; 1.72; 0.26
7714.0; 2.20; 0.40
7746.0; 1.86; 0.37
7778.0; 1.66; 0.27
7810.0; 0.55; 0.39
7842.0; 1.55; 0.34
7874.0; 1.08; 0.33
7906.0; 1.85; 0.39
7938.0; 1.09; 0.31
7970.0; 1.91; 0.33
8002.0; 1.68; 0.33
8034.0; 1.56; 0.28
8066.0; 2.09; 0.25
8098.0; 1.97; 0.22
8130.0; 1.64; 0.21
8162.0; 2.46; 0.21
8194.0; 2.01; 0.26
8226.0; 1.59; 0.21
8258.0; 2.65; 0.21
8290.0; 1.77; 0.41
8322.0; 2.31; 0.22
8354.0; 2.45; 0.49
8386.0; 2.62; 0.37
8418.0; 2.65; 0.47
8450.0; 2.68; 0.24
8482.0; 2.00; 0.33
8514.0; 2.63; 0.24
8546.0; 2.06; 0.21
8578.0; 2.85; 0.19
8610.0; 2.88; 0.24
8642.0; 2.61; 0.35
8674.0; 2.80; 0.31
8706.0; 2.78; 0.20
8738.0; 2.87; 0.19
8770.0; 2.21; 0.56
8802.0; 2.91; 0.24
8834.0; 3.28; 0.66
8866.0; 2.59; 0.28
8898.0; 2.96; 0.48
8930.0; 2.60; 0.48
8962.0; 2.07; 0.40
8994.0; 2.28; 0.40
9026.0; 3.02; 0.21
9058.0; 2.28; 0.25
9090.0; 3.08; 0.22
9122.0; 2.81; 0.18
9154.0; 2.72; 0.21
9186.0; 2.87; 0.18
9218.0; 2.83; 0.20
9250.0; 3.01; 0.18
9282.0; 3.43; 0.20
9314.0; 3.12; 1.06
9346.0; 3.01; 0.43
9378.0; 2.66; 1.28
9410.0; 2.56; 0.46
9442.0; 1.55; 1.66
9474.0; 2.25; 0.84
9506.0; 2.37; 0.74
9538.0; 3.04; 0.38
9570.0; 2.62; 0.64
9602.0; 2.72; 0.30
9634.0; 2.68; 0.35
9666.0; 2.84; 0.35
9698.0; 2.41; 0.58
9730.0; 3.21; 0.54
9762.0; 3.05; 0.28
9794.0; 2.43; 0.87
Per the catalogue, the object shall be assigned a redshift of 1.07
